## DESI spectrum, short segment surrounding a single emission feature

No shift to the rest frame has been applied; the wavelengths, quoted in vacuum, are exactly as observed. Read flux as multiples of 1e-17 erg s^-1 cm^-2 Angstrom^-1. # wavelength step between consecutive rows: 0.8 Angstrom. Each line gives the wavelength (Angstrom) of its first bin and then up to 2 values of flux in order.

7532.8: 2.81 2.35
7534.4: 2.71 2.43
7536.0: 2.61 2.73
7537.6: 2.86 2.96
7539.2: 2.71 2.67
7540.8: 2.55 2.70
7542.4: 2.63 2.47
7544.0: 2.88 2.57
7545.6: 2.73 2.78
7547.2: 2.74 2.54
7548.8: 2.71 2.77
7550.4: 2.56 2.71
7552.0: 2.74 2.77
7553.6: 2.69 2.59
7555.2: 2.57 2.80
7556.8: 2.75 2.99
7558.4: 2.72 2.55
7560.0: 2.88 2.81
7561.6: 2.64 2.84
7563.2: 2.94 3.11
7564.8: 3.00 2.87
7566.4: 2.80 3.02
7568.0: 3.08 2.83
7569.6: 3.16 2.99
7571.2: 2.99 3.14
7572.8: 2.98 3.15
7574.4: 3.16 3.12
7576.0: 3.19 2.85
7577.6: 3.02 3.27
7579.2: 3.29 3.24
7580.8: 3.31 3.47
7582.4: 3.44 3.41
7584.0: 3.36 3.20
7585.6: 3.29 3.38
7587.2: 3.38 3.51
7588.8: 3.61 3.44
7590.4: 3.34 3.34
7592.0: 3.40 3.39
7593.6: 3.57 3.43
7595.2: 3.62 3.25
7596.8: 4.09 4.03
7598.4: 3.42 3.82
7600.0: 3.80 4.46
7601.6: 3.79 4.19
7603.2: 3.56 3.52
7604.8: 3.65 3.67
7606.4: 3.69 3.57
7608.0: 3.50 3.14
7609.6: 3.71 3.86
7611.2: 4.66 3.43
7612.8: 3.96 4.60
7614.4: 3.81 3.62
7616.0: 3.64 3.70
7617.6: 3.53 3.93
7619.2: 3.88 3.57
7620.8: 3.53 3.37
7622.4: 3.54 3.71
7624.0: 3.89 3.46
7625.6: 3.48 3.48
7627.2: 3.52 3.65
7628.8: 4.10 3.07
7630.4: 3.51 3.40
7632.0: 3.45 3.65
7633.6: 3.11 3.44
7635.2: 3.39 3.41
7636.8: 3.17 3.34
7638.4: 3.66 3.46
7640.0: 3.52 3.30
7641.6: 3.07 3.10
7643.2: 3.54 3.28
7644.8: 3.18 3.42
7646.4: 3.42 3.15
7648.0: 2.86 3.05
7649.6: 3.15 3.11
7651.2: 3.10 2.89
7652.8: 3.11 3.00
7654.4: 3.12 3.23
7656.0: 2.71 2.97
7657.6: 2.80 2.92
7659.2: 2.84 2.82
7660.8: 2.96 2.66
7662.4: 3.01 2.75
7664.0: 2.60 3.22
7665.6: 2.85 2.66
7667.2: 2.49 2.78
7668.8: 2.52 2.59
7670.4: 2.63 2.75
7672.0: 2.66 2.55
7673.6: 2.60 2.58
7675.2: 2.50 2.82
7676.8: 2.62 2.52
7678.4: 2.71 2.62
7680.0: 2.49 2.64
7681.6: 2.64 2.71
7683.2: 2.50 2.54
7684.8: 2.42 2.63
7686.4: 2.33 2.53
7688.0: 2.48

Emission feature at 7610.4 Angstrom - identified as Mg II 2798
